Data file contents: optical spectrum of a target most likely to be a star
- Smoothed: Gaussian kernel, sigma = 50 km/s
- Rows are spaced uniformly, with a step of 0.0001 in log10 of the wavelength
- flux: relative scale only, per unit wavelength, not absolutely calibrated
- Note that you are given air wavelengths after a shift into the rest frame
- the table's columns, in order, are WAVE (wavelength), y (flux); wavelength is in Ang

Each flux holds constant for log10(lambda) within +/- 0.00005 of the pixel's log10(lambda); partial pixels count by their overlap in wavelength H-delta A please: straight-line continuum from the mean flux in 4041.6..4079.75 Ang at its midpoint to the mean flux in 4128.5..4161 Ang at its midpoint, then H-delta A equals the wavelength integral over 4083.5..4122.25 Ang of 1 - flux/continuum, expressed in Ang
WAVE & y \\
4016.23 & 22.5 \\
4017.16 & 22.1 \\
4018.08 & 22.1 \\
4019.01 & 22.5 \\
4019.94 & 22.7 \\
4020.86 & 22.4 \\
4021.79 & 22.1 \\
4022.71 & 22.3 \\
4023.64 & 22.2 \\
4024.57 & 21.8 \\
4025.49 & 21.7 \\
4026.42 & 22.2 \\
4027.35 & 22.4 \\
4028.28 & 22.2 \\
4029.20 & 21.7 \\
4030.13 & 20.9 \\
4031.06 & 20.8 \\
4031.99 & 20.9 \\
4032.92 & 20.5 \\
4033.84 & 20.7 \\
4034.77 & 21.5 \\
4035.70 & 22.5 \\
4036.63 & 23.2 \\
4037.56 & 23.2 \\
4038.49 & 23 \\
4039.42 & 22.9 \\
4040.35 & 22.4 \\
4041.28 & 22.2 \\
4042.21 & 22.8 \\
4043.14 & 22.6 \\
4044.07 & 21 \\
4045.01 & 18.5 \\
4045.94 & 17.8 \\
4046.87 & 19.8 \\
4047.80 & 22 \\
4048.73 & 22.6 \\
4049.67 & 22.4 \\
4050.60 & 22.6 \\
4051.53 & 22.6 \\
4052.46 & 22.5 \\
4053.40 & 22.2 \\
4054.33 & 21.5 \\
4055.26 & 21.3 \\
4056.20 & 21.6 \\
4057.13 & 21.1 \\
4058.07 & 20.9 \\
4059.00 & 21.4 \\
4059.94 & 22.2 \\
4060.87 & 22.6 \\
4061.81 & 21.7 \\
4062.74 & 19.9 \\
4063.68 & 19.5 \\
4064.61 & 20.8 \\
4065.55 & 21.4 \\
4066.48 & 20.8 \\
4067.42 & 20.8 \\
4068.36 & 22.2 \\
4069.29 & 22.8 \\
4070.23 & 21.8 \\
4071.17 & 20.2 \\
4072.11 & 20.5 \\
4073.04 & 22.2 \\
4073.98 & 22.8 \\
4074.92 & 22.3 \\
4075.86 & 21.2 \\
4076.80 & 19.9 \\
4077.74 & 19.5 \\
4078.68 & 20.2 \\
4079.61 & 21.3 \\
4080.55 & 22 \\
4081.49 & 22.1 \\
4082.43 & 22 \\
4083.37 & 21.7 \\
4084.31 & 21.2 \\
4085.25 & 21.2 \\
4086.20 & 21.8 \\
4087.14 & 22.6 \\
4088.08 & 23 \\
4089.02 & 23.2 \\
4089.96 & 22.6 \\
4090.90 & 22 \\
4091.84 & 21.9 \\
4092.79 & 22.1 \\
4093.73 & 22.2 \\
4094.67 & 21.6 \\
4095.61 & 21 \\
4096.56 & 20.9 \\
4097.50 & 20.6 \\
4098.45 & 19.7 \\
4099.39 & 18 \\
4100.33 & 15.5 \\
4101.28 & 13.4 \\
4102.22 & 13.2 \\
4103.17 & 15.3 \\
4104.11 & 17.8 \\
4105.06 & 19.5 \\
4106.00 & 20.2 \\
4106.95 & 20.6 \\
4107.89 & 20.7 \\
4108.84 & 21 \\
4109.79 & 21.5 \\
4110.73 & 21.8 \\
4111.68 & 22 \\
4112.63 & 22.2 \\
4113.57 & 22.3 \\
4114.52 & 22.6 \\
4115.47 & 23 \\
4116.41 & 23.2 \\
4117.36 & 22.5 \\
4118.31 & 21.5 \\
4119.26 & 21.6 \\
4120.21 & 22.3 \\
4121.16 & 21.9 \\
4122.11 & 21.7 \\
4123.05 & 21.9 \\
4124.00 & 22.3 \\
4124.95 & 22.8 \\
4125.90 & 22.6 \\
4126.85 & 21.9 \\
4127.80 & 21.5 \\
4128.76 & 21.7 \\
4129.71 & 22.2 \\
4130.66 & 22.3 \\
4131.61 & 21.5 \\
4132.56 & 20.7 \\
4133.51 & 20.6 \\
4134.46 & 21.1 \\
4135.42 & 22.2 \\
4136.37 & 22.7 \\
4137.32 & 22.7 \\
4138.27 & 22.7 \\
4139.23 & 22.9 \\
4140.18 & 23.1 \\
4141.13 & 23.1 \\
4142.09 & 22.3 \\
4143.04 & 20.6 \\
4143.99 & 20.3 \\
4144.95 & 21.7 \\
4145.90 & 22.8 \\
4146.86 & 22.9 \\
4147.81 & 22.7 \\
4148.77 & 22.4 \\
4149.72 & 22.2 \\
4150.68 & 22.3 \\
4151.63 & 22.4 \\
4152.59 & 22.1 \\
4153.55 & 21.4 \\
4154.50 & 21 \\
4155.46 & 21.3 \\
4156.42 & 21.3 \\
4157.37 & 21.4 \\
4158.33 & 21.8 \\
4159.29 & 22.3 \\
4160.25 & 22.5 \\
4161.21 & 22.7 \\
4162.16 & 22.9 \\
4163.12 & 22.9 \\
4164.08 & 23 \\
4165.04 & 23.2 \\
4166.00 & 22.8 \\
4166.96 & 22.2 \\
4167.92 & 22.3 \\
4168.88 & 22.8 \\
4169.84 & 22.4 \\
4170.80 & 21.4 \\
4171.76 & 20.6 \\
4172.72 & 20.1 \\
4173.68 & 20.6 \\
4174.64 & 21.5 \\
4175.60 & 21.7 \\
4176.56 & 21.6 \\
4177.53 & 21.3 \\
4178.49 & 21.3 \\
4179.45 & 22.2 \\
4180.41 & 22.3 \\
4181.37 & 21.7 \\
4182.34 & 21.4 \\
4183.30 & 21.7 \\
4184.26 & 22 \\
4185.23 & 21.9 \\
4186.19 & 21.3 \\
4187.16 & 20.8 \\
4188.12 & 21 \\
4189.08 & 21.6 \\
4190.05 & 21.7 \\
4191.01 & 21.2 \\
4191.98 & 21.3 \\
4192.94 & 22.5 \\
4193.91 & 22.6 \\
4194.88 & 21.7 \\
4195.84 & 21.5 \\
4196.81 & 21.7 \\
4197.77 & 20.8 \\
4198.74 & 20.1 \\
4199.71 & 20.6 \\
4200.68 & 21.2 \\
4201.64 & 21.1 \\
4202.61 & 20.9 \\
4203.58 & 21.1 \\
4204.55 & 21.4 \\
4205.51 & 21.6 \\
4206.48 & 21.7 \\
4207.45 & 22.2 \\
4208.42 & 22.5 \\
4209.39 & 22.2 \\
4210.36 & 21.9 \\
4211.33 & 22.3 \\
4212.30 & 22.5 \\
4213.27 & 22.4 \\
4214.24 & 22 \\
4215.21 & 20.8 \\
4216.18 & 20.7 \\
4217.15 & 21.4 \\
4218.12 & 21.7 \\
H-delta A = 1.5 Ang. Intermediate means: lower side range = 21.3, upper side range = 22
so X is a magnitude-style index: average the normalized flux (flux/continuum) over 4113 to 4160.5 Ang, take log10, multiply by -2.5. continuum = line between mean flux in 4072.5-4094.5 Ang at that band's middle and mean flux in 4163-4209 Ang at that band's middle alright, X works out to -0.02 mag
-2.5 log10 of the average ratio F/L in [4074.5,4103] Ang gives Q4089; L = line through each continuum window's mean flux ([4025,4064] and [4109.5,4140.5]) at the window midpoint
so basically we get 0.07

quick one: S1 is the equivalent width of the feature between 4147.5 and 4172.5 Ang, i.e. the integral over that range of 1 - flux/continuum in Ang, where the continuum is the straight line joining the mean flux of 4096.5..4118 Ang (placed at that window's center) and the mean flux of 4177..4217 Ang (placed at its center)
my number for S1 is -1.51 Ang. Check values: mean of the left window 19.9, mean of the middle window 22.1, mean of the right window 21.6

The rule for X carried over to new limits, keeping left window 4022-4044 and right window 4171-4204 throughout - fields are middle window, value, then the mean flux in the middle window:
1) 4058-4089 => 0.02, 21.4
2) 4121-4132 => -0.02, 22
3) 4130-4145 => -0.02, 21.9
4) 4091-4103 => 0.14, 19.2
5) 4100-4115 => 0.12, 19.4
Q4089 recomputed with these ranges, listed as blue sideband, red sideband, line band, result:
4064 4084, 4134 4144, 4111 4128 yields -0.01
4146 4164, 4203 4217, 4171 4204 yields 0.03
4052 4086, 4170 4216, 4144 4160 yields -0.02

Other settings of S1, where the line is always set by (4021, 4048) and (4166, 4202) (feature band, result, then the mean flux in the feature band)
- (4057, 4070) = 0.2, 21.3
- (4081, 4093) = -0.3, 22.1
